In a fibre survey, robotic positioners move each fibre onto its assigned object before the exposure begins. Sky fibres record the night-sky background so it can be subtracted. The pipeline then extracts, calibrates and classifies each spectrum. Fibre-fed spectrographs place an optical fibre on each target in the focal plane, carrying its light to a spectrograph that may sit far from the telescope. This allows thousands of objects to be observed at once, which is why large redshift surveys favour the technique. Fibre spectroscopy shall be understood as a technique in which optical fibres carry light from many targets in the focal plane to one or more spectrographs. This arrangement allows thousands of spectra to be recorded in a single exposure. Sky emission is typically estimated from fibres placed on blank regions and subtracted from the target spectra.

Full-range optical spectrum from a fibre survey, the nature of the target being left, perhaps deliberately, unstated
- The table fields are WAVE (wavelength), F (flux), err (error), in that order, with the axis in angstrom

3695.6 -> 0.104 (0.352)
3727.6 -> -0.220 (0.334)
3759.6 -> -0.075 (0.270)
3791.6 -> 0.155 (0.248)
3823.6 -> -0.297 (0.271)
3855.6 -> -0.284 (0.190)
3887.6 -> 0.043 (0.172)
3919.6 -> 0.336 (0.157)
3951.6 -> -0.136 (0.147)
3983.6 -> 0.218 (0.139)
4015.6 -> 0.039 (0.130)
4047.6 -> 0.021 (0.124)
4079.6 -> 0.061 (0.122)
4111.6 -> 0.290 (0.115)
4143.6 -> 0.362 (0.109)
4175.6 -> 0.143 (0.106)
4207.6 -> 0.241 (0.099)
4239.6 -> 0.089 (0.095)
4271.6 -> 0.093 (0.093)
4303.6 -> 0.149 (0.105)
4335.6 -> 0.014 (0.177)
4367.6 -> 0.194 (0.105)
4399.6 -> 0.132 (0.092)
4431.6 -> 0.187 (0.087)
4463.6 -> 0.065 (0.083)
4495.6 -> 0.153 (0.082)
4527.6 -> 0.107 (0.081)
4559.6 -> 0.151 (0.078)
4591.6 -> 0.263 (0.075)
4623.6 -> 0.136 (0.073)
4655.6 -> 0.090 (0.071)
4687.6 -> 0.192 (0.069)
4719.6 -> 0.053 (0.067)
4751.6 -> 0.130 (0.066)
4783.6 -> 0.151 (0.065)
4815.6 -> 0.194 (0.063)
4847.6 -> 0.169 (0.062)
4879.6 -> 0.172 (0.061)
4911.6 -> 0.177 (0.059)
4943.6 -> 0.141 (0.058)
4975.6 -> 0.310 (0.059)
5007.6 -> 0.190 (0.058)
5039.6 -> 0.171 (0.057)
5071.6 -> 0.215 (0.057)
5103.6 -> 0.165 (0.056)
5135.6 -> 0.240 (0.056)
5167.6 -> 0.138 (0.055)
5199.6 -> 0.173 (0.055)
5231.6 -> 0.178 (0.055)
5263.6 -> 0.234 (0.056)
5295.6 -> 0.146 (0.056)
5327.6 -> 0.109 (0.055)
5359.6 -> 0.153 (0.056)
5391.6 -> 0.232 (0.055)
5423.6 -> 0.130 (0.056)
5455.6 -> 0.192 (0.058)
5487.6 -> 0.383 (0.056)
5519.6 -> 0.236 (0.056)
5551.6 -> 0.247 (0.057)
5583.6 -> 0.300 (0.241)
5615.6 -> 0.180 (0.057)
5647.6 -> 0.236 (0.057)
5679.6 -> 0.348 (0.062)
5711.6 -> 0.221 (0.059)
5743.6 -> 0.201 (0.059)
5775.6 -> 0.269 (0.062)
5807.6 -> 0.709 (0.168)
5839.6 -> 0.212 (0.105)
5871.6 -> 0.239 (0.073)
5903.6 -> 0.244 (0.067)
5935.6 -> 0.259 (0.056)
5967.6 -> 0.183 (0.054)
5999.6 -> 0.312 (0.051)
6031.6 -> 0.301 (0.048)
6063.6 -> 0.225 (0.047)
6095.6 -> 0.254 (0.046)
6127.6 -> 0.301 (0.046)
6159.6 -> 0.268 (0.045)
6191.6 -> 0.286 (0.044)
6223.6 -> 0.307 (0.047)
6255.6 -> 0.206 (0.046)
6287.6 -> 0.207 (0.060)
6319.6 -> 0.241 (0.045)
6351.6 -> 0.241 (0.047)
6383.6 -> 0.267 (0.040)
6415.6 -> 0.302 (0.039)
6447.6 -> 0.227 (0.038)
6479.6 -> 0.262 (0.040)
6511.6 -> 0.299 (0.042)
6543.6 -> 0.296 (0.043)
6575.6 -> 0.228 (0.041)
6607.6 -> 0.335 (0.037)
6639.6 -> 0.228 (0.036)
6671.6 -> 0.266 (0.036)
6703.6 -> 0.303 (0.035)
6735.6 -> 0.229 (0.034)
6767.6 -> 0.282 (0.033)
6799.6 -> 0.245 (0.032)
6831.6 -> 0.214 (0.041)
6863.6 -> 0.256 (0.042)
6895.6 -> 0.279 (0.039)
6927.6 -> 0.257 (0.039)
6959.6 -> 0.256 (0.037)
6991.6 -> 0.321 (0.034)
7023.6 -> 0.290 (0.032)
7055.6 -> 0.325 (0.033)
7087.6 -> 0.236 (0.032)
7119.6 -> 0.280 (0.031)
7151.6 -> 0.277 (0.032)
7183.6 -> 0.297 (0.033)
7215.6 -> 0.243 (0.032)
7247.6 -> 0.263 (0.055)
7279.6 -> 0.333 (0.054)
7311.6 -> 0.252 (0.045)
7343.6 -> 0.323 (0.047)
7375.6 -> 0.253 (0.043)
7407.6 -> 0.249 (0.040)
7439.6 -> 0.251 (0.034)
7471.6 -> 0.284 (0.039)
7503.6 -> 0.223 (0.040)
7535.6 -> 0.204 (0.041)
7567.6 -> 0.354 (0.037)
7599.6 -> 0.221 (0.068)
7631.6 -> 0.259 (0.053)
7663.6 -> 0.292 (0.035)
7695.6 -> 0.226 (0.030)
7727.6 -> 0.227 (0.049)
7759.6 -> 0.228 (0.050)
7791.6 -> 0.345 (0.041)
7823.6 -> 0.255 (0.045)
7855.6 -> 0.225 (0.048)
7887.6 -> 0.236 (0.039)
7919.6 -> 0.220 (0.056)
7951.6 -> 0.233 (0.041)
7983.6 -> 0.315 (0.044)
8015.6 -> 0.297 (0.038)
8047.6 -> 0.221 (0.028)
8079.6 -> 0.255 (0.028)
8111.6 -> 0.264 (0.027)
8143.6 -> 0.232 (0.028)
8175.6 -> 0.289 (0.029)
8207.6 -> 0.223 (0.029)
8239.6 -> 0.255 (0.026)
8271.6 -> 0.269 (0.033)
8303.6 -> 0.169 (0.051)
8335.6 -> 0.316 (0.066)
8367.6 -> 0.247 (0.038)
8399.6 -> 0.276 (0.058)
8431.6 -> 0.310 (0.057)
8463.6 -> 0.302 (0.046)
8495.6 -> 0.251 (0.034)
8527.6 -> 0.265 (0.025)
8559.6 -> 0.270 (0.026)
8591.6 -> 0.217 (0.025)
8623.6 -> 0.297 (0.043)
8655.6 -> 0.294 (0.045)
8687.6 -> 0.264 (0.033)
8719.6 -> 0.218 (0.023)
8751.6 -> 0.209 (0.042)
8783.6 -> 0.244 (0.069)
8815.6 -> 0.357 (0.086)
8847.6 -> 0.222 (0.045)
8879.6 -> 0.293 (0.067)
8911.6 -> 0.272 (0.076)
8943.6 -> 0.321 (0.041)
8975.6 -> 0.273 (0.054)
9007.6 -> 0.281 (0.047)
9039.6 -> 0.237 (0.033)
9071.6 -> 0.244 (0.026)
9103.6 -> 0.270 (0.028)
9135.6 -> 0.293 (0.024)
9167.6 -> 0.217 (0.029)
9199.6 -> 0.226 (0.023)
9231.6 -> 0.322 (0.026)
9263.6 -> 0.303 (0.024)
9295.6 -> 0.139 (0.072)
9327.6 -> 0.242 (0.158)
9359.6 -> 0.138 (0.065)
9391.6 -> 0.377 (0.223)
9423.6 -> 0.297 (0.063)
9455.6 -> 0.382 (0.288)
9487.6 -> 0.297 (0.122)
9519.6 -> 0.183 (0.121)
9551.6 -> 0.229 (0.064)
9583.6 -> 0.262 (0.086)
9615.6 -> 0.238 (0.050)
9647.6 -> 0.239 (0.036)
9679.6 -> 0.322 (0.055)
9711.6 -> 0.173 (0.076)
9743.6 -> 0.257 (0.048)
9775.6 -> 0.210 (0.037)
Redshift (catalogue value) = 0.55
